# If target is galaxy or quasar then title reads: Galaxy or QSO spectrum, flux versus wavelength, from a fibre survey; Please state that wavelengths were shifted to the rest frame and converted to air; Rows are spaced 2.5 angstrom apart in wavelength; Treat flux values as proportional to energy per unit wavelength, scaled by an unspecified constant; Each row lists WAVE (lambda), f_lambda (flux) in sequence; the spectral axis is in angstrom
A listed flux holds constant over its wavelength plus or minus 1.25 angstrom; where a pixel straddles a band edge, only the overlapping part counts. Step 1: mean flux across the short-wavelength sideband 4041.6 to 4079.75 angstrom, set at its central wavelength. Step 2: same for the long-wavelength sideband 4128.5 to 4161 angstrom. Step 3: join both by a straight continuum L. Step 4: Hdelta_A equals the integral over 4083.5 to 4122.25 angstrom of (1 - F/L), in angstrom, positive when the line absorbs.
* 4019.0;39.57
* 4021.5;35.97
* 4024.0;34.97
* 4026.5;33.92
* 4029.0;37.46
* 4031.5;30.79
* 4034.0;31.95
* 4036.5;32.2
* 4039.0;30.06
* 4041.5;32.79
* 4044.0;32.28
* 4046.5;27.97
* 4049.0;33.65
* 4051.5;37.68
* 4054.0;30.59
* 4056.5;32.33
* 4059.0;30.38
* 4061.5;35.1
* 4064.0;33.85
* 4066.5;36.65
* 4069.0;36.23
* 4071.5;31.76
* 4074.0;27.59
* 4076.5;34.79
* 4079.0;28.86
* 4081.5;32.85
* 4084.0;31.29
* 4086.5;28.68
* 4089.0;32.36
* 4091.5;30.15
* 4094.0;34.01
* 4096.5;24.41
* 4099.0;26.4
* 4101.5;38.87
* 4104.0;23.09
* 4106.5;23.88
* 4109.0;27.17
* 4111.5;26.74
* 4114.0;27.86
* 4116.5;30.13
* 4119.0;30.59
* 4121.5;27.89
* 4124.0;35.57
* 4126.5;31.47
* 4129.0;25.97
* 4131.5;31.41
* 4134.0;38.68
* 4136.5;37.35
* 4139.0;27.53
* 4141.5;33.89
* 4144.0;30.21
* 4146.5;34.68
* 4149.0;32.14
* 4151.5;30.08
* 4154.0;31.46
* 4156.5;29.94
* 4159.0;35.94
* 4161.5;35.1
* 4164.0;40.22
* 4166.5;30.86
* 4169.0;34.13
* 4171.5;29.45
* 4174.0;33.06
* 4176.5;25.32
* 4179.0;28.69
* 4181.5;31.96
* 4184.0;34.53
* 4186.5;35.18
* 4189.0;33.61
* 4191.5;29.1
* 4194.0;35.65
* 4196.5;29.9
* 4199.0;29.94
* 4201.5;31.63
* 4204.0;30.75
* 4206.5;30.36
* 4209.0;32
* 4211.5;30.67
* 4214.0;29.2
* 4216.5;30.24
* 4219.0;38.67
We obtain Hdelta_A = 4.3 angstrom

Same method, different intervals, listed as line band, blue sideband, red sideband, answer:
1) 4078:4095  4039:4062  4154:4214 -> 0.6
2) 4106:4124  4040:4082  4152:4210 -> 2.2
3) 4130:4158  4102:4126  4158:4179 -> -1.5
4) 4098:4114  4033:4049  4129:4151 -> 2.2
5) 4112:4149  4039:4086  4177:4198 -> 0.8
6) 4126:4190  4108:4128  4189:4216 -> -4.5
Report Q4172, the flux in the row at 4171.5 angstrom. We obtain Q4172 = 29.45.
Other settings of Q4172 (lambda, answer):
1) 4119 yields 30.59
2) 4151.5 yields 30.08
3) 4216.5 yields 30.24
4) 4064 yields 33.85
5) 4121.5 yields 27.89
